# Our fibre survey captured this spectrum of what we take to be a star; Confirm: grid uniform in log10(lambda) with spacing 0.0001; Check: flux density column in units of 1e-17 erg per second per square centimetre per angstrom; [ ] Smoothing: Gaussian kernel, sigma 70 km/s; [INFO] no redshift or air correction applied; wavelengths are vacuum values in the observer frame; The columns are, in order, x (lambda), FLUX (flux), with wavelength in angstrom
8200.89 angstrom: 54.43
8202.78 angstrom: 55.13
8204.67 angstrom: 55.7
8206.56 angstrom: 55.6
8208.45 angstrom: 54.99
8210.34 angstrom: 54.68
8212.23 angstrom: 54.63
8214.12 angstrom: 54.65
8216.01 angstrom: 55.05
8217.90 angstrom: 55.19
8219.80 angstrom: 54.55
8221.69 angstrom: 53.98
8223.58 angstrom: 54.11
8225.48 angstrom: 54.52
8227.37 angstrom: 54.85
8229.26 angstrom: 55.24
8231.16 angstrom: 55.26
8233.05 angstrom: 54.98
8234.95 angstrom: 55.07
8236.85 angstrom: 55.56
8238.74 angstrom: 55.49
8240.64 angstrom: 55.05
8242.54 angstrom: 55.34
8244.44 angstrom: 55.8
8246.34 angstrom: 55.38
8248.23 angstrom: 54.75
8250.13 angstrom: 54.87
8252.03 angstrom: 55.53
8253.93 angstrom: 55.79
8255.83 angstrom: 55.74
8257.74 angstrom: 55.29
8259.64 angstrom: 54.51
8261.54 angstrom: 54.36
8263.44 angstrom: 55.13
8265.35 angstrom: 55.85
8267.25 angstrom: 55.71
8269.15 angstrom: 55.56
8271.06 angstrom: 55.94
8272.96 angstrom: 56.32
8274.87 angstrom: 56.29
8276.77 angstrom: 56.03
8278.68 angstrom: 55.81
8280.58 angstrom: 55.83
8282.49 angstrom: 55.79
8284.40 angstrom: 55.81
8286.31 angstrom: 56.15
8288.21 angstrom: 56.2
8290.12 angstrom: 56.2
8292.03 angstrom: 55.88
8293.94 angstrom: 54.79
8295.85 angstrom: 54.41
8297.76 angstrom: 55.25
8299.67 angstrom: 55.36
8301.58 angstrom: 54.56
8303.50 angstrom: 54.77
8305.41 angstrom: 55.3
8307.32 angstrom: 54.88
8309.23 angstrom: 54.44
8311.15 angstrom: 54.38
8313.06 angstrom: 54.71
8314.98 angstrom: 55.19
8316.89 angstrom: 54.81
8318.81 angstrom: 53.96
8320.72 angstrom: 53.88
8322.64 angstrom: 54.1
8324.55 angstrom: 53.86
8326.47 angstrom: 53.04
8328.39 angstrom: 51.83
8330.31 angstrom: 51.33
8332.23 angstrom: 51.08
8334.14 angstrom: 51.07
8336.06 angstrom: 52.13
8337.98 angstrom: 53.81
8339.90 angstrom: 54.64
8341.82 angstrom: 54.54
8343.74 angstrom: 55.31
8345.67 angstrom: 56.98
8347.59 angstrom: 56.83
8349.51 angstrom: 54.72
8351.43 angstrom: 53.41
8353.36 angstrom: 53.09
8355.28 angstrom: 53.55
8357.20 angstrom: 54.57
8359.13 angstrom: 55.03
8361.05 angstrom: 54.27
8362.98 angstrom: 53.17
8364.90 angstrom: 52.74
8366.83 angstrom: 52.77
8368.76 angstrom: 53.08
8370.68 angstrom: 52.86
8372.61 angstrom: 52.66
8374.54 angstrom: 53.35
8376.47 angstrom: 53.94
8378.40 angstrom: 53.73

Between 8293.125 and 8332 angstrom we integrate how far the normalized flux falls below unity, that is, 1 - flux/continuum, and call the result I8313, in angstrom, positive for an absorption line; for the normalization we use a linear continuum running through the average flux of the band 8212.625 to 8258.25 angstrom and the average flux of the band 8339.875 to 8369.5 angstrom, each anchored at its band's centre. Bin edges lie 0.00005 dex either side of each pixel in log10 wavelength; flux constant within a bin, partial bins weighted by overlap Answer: 0.3 angstrom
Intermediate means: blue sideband 55.1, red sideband 54.3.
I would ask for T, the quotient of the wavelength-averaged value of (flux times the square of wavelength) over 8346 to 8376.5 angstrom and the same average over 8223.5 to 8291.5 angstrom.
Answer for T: 1.0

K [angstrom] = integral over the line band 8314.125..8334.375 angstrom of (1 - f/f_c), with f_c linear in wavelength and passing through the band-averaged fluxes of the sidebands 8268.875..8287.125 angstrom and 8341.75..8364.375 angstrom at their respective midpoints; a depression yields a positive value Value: 0.72 angstrom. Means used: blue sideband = 55.9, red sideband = 54.6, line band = 53.2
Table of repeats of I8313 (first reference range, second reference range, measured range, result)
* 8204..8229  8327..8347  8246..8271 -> -0.45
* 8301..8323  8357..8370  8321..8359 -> 0.23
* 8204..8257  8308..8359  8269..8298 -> -0.69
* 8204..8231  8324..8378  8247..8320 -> -1.49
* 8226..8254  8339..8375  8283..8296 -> -0.23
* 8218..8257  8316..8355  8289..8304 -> -0.25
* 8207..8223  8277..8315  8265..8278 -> -0.20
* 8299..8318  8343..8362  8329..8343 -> 0.54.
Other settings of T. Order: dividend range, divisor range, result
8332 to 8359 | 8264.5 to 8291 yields 0.98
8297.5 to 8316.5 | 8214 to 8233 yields 1.02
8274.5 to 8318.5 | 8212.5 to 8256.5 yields 1.02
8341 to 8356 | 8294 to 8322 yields 1.01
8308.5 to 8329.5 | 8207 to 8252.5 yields 1.00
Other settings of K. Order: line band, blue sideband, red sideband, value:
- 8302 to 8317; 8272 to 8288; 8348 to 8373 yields 0.10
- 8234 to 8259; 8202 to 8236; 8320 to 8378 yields -0.33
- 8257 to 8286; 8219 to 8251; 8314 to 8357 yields -0.57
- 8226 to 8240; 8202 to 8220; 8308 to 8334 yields -0.12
